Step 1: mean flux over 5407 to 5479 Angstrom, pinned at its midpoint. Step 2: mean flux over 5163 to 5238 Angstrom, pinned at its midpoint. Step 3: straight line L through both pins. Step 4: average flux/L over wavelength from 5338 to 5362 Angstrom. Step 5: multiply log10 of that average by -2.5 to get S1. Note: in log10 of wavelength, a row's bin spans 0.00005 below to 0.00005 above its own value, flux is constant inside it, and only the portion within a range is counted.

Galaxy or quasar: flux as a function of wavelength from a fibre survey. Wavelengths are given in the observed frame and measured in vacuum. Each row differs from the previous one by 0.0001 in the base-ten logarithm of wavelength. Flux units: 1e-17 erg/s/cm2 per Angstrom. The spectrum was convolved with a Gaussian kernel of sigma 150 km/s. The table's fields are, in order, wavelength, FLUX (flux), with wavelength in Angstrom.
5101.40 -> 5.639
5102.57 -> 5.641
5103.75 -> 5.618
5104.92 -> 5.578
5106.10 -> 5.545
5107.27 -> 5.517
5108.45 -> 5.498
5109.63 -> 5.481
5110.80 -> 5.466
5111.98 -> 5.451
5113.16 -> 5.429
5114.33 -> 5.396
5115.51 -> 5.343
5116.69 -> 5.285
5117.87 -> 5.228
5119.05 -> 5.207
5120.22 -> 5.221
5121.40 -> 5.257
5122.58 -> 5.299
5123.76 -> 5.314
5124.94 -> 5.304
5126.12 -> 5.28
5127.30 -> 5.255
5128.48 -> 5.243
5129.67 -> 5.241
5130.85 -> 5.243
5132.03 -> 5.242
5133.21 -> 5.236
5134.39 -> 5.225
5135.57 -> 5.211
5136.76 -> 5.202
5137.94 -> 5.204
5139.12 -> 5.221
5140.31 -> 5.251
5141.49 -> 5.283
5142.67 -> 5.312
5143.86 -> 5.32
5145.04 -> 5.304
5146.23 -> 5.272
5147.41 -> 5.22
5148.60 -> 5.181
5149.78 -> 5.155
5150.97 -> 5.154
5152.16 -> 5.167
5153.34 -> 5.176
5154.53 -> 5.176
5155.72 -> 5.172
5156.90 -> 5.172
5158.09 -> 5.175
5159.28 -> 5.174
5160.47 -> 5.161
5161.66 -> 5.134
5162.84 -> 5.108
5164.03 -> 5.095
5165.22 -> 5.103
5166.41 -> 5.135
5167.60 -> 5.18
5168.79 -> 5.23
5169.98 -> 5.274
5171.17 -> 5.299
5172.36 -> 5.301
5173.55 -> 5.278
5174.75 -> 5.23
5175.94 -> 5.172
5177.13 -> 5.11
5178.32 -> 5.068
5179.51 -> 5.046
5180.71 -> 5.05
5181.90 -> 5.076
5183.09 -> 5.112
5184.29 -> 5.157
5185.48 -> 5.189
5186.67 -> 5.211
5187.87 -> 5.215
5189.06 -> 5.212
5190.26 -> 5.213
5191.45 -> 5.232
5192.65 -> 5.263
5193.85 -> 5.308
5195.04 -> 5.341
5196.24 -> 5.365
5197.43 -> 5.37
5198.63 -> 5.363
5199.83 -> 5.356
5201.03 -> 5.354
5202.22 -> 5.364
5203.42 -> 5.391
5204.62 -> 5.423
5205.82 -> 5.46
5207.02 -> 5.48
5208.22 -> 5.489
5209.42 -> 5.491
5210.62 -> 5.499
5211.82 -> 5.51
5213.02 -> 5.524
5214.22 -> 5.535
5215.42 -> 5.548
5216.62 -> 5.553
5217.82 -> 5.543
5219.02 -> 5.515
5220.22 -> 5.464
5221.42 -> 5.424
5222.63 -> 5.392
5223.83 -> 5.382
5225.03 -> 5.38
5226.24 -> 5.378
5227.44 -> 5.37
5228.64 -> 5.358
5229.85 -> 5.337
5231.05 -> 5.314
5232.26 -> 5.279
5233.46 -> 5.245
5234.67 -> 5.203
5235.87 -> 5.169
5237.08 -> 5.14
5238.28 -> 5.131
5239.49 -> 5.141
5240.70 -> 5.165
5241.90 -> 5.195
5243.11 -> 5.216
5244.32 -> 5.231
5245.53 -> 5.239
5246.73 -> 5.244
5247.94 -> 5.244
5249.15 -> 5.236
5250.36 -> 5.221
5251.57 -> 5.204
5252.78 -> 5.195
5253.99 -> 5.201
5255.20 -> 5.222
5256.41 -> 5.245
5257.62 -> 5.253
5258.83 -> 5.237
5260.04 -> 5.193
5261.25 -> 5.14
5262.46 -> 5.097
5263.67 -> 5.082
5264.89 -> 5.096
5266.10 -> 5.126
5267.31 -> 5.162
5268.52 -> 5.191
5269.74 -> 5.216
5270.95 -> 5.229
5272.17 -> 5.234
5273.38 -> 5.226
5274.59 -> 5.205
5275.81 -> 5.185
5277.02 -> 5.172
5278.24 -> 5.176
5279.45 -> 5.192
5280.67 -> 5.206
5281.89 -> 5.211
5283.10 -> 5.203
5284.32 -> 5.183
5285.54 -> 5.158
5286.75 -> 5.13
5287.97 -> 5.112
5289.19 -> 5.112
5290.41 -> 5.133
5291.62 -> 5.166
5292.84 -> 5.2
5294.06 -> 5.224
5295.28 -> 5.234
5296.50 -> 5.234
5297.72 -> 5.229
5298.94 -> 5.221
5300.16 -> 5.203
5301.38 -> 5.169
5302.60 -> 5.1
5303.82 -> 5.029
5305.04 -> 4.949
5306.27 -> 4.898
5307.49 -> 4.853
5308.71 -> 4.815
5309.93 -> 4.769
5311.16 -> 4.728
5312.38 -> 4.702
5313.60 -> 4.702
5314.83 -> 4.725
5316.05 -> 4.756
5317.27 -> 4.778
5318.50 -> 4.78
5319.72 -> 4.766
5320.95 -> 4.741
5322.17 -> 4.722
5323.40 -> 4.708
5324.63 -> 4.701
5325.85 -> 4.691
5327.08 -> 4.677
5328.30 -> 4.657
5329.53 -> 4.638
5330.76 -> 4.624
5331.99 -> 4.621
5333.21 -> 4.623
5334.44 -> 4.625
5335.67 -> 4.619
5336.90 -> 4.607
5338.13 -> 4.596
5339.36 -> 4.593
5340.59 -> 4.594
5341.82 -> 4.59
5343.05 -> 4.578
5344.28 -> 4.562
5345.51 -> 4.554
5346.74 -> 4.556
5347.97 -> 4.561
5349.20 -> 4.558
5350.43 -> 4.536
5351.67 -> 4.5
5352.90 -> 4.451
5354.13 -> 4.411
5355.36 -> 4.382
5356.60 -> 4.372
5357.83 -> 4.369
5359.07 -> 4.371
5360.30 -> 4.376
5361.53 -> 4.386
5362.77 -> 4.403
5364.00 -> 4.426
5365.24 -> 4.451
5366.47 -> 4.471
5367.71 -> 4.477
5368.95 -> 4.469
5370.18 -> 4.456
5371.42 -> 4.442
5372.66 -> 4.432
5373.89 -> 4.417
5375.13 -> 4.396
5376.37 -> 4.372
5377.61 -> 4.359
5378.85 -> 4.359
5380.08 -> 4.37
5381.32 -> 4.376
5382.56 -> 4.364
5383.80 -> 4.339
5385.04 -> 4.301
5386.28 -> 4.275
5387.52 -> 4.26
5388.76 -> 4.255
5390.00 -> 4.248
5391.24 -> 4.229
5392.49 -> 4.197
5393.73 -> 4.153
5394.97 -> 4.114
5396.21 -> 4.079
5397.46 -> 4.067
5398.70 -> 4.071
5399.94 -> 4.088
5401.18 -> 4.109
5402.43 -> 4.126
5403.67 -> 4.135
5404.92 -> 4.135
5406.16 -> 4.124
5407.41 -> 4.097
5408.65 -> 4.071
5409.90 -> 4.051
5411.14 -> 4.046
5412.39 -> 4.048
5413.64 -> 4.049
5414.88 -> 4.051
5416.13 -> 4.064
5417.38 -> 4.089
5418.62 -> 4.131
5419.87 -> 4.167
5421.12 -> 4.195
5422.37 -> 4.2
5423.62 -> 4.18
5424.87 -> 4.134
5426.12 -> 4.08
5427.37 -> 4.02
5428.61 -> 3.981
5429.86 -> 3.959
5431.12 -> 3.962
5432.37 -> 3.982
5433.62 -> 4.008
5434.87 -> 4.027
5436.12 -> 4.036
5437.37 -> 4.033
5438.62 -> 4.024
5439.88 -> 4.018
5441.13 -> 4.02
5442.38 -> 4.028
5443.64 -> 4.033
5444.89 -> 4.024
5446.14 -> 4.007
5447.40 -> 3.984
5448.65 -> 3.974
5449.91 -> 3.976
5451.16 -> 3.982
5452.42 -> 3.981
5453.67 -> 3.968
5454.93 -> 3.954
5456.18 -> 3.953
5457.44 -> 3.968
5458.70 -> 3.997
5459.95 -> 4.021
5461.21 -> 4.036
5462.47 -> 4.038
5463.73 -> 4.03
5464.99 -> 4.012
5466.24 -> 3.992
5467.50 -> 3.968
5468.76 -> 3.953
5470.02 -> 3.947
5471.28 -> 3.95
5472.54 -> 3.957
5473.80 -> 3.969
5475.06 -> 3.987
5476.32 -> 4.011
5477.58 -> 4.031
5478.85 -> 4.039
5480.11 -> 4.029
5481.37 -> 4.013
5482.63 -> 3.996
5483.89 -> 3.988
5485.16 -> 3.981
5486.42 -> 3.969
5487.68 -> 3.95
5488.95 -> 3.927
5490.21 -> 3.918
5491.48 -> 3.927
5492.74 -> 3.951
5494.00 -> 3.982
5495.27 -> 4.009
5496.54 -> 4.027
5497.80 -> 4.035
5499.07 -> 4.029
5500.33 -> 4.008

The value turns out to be 0.01 mag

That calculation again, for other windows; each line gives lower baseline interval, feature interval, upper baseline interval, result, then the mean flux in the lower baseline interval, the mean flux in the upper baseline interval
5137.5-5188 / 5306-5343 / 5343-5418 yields -0.039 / 5.19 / 4.3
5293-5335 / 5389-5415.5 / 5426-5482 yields 0.052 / 4.85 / 4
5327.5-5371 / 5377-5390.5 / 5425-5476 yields 0.005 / 4.52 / 4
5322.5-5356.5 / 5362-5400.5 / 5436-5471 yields 0.014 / 4.58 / 4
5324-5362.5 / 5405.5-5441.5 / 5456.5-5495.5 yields 0.037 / 4.55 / 3.98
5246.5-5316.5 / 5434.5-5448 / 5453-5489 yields 0.038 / 5.12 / 3.99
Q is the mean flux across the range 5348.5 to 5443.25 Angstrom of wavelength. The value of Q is 4.22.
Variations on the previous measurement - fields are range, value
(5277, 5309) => 5.13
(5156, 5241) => 5.29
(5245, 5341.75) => 5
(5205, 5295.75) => 5.27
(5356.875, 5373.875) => 4.43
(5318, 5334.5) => 4.69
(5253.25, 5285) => 5.19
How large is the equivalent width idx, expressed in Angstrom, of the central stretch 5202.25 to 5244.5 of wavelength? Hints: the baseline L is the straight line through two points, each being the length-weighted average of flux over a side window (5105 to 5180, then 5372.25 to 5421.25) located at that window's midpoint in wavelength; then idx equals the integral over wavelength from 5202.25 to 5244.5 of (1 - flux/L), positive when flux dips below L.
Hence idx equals -3.9 Angstrom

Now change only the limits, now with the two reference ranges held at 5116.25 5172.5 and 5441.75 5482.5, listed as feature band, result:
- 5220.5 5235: -1.3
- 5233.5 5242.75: -0.6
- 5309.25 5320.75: -0.5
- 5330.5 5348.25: -0.5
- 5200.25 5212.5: -1.1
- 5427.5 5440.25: 0.3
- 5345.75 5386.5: -0.5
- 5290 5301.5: -1.4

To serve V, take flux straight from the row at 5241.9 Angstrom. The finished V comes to 5.195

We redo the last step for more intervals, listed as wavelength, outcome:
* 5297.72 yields 5.229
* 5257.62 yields 5.253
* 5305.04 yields 4.949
